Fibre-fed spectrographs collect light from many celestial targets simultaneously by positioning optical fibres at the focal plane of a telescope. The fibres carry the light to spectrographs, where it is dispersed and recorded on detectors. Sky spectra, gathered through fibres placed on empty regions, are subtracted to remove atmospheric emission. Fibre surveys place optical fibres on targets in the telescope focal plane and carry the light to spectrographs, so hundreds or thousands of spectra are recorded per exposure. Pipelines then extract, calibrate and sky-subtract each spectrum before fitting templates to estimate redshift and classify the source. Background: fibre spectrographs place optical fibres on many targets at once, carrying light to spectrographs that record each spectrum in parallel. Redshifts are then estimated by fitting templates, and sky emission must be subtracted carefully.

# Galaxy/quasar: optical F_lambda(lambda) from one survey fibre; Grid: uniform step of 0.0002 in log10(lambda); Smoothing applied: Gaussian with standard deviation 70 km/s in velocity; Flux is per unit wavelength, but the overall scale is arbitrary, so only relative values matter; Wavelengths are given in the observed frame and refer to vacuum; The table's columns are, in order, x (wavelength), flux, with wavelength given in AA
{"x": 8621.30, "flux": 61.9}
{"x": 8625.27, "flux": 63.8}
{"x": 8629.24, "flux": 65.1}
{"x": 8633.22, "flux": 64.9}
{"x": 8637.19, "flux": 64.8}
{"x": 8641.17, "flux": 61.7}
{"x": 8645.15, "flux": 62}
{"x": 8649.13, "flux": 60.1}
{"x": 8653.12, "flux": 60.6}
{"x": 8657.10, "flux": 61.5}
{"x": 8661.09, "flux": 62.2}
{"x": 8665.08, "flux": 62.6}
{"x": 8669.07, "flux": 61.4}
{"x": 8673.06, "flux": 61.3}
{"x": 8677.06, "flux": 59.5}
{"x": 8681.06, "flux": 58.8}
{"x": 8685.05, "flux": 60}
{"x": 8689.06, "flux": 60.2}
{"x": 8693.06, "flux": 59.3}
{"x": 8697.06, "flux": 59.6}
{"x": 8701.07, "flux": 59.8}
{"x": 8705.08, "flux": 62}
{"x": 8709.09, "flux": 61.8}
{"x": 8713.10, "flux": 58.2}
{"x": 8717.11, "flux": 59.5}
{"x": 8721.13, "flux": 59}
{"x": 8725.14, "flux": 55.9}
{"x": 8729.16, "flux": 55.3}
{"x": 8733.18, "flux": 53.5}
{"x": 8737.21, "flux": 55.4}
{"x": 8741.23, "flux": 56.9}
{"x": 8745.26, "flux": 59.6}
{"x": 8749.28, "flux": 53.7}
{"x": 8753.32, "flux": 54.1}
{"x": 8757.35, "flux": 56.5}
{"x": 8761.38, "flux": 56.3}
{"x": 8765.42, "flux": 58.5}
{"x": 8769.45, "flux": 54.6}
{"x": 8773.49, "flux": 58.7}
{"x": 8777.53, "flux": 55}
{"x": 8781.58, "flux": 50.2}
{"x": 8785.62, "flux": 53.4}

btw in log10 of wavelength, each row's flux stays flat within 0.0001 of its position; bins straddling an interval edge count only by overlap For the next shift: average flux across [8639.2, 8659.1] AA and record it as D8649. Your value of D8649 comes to 61.2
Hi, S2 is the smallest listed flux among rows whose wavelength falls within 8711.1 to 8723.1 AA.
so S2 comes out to 58.2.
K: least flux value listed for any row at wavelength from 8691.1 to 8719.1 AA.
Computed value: 58.2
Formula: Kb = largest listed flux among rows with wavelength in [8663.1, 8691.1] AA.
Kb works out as 62.6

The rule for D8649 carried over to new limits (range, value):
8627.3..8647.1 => 63.7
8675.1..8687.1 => 59.4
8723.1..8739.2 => 55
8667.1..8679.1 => 60.7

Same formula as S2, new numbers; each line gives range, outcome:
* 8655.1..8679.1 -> 59.5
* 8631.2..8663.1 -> 60.1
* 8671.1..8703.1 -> 58.8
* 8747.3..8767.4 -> 53.7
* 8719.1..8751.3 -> 53.5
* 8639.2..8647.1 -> 61.7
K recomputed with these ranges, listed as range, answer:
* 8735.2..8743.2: 55.4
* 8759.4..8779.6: 54.6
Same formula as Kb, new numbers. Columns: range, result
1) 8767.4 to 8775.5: 58.7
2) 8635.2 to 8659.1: 64.8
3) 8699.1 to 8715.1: 62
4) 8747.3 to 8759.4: 56.5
